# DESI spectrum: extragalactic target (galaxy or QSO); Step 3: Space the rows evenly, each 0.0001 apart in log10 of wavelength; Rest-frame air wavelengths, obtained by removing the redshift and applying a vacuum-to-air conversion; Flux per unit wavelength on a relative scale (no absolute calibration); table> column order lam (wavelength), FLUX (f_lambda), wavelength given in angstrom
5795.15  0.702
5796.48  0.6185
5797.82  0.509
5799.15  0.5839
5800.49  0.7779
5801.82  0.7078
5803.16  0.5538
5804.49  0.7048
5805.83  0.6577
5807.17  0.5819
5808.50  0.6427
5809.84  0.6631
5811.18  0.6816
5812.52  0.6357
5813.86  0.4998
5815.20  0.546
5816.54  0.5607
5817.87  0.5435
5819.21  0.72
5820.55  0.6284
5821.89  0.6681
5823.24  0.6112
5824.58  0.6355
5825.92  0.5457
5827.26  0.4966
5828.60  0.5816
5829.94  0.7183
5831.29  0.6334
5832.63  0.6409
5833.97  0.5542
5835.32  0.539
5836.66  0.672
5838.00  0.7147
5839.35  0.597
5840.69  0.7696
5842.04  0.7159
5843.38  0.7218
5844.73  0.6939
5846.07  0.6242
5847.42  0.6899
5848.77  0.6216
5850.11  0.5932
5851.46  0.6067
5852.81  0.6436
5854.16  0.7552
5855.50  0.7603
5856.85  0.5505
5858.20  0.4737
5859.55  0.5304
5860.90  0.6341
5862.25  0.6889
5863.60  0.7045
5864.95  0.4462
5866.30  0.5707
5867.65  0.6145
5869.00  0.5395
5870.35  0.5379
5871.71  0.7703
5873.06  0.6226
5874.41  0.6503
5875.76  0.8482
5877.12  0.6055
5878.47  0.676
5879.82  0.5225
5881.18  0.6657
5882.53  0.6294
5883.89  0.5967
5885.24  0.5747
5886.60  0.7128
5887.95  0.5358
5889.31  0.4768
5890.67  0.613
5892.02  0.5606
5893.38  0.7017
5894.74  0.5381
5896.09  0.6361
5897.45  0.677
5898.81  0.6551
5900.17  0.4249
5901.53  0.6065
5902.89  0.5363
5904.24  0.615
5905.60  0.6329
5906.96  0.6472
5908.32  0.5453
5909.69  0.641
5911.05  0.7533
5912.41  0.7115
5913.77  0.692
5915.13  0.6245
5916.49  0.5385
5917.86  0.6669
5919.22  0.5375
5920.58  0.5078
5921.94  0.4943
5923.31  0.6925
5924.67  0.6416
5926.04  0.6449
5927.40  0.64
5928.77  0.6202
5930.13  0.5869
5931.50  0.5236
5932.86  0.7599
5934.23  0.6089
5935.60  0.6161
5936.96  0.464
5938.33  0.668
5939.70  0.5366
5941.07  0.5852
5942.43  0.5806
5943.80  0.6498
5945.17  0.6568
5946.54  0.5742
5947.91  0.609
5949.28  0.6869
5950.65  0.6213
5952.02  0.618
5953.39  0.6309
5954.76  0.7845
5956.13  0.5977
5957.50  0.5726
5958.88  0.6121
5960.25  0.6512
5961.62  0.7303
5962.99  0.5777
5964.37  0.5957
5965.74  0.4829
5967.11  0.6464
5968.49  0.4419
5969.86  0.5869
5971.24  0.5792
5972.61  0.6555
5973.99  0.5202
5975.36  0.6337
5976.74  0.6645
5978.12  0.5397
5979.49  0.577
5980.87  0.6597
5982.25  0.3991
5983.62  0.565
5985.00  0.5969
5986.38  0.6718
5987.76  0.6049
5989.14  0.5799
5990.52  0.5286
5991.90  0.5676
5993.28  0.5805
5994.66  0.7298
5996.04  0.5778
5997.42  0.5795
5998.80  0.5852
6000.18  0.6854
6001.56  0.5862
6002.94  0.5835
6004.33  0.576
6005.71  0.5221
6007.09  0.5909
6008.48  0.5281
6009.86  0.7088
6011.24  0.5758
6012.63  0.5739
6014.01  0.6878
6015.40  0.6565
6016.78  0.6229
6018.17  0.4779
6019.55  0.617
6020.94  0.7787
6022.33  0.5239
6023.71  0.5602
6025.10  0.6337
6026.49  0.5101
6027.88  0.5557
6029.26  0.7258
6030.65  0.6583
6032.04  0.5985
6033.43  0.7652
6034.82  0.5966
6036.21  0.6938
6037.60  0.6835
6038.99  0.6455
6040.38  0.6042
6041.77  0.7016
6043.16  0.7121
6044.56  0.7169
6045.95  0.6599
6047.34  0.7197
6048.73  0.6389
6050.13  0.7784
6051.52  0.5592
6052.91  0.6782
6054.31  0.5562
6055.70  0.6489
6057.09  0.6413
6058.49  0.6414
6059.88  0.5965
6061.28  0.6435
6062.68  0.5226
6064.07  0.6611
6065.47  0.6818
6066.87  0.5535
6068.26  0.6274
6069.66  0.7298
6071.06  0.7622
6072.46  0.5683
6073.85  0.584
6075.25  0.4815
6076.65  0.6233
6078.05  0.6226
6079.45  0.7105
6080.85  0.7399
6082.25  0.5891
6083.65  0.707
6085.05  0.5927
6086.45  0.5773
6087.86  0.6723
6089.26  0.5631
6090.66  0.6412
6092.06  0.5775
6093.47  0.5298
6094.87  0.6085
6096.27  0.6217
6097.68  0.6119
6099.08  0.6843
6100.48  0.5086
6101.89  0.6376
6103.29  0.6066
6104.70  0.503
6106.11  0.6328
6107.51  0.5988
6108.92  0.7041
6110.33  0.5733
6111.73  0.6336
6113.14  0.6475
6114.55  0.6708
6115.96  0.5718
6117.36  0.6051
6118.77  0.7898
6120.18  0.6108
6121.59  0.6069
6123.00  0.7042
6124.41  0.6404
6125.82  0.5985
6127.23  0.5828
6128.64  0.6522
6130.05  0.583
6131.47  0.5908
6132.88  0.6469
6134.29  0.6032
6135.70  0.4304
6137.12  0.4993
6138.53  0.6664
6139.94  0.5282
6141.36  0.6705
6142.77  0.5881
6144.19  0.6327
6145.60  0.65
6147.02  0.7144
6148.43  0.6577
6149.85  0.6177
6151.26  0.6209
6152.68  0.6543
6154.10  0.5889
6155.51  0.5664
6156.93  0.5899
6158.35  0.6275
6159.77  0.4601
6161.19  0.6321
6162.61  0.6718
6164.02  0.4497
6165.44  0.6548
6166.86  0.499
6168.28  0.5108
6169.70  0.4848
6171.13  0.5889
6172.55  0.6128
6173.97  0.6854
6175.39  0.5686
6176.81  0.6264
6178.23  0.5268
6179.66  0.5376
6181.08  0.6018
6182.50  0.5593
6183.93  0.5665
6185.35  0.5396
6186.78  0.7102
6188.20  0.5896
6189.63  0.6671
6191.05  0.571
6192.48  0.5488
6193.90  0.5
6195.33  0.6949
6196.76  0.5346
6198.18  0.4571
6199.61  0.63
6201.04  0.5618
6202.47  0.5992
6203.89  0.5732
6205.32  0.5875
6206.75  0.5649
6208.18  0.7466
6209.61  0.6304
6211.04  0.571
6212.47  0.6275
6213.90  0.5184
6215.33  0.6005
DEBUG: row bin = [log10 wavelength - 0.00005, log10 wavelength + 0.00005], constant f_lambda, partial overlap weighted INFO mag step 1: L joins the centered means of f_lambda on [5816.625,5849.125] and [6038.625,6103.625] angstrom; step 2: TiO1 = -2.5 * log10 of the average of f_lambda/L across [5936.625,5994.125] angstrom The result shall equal 0.065 mag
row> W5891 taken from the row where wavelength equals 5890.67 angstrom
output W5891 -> 0.613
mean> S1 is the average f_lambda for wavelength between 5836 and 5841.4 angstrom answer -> 0.688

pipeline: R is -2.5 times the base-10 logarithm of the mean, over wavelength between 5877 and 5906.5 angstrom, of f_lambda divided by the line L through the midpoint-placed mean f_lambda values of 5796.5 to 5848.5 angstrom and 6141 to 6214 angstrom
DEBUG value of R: 0.043 mag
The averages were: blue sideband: 0.632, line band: 0.6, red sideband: 0.593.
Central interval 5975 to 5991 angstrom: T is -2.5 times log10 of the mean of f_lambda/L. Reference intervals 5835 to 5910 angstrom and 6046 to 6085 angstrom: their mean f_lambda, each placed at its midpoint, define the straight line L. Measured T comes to 0.09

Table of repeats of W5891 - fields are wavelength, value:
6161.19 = 0.6321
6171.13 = 0.5889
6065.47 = 0.6818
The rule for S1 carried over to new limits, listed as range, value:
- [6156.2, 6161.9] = 0.576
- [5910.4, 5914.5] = 0.718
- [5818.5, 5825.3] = 0.651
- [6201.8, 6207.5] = 0.583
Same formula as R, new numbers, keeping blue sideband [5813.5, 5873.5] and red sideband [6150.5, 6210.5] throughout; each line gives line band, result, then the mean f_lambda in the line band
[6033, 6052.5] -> -0.13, 0.676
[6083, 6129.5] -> -0.05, 0.62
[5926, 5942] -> 0.02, 0.603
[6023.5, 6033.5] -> -0.03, 0.62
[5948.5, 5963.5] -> -0.06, 0.645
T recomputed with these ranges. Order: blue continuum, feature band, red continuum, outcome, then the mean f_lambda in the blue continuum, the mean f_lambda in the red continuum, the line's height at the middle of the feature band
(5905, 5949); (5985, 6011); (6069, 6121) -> 0.04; 0.615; 0.624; 0.619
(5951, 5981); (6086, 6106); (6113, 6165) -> 0.02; 0.606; 0.611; 0.61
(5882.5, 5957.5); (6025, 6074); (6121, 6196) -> -0.08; 0.612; 0.596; 0.603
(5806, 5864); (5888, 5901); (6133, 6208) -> 0.07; 0.63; 0.588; 0.622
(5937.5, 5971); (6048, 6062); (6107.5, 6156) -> -0.04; 0.611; 0.621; 0.617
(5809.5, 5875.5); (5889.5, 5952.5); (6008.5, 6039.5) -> 0.03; 0.626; 0.627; 0.627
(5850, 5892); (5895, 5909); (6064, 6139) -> 0.04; 0.617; 0.618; 0.617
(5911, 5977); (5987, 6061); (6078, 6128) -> -0.01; 0.612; 0.624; 0.618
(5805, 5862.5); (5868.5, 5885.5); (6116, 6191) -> -0.02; 0.629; 0.601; 0.625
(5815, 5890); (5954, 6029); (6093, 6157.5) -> 0.04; 0.625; 0.614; 0.62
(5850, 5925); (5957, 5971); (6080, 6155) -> 0.05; 0.615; 0.618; 0.616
